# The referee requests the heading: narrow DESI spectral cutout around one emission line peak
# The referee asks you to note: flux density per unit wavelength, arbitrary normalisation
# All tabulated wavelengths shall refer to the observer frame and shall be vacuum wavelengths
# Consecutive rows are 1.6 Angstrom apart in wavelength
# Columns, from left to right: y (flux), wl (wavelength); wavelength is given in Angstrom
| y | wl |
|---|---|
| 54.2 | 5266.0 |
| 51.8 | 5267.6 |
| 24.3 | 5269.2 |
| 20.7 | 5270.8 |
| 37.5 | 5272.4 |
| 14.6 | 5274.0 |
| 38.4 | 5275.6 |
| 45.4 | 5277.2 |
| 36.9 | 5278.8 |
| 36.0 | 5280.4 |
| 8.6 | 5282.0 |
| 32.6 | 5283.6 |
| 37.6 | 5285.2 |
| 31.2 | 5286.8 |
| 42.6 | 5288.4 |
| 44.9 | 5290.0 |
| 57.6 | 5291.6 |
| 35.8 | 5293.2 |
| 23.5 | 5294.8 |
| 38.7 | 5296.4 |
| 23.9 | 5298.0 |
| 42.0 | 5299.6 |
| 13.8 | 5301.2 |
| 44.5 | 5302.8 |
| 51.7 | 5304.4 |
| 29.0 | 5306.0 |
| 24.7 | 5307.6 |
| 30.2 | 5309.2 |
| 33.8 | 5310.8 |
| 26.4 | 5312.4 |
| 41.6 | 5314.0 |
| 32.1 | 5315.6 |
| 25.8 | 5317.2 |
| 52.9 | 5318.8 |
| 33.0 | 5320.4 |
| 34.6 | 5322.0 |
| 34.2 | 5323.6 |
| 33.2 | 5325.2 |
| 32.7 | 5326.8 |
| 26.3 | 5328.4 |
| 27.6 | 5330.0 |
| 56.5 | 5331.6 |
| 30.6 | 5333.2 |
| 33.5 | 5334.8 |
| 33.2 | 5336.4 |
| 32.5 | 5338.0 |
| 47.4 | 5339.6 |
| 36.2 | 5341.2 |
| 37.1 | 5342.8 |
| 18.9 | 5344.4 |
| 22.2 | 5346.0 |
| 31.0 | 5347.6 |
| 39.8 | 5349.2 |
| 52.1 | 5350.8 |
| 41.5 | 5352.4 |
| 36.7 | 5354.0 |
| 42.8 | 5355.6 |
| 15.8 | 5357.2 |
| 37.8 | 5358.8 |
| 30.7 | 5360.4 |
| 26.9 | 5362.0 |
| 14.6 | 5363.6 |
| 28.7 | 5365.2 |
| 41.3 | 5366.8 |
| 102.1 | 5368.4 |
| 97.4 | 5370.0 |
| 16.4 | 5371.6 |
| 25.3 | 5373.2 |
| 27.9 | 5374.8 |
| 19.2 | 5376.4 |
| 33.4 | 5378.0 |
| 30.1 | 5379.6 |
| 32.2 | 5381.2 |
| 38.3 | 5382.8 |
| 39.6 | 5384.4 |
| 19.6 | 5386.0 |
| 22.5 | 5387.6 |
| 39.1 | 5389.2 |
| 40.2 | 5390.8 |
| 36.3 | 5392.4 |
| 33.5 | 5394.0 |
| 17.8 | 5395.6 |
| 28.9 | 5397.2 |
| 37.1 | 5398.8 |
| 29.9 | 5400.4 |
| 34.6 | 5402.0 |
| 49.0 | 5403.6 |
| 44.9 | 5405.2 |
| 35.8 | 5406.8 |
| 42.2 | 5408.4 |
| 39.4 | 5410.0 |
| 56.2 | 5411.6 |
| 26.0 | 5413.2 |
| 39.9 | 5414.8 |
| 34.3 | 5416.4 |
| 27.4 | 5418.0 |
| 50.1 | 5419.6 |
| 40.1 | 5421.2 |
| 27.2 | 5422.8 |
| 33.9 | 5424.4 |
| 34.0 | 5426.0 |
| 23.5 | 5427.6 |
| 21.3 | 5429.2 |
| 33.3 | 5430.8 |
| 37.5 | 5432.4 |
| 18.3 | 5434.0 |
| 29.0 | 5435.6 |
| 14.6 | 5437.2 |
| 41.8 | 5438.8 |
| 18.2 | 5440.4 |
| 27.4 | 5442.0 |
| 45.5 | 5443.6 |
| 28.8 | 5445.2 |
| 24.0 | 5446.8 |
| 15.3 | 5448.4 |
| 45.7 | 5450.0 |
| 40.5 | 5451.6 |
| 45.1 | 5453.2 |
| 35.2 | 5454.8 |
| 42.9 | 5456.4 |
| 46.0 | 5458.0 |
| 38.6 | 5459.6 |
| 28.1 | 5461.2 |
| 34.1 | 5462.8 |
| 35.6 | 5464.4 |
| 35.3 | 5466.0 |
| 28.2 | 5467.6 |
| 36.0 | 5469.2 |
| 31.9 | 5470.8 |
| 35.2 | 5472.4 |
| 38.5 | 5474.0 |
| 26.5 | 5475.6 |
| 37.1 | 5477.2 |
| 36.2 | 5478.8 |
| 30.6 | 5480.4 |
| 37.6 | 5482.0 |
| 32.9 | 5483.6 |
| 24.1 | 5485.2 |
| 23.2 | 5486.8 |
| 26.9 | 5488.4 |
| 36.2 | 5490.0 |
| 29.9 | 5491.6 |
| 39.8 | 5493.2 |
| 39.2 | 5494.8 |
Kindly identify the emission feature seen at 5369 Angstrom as H-beta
